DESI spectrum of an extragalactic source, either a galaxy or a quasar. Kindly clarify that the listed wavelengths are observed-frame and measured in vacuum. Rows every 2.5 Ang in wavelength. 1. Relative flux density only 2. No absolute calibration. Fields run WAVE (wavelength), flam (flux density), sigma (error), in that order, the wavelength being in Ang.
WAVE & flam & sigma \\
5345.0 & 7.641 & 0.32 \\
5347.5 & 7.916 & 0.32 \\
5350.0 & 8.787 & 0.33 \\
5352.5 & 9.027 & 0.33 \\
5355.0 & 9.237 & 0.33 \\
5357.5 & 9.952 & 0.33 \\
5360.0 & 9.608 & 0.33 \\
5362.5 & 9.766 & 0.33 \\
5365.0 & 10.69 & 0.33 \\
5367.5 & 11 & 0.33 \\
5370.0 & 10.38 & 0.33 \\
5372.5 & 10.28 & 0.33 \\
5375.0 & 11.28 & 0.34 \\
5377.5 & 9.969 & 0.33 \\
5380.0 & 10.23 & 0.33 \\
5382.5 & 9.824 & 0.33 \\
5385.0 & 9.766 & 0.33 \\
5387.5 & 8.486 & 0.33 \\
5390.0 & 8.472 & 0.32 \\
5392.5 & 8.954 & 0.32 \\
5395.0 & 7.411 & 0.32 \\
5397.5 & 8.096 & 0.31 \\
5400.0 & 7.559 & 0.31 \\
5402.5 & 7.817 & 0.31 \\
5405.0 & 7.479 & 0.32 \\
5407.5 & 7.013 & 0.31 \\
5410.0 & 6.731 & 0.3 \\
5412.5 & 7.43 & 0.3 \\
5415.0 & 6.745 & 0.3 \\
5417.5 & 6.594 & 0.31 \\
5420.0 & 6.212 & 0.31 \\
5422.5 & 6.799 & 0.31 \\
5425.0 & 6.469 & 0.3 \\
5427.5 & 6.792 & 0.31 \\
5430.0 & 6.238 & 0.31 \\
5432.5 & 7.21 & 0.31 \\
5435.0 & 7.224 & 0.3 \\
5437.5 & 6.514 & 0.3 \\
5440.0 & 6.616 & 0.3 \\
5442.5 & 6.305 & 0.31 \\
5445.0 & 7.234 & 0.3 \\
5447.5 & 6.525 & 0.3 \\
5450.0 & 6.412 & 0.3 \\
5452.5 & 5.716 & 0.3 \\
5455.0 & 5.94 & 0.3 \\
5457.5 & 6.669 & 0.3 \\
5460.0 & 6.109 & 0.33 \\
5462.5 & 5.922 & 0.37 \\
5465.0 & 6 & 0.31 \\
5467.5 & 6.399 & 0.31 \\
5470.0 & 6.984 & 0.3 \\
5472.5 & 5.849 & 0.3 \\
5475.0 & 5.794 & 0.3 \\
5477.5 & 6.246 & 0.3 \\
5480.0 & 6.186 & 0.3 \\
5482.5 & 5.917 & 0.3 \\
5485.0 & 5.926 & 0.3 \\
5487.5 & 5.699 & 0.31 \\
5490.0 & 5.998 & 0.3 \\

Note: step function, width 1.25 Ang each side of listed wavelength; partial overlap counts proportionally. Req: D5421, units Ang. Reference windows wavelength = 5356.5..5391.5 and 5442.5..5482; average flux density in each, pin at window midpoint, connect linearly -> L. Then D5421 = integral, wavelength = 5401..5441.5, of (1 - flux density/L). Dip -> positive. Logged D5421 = 5.6 Ang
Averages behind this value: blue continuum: 9.97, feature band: 6.87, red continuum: 6.26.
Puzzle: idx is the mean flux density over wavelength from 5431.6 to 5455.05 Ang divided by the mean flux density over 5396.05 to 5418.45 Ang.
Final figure 0.91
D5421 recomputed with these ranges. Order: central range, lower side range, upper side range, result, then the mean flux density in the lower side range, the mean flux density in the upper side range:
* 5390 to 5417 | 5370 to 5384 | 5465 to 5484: 4.9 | 10.3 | 6.18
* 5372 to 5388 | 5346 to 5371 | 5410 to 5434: -2.6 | 9.61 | 6.73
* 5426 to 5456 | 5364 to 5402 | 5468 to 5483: 3.4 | 9.45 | 6.19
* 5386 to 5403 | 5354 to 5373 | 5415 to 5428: 0.2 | 10.1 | 6.58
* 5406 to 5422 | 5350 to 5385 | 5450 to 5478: 2.7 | 10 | 6.16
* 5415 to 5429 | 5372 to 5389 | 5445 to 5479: 2.6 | 9.94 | 6.24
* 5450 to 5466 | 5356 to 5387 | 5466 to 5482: 1.8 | 10.2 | 6.22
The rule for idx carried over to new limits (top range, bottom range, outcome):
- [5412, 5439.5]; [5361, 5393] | 0.68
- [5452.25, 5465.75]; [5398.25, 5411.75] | 0.83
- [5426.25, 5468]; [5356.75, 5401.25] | 0.68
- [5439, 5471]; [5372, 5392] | 0.65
